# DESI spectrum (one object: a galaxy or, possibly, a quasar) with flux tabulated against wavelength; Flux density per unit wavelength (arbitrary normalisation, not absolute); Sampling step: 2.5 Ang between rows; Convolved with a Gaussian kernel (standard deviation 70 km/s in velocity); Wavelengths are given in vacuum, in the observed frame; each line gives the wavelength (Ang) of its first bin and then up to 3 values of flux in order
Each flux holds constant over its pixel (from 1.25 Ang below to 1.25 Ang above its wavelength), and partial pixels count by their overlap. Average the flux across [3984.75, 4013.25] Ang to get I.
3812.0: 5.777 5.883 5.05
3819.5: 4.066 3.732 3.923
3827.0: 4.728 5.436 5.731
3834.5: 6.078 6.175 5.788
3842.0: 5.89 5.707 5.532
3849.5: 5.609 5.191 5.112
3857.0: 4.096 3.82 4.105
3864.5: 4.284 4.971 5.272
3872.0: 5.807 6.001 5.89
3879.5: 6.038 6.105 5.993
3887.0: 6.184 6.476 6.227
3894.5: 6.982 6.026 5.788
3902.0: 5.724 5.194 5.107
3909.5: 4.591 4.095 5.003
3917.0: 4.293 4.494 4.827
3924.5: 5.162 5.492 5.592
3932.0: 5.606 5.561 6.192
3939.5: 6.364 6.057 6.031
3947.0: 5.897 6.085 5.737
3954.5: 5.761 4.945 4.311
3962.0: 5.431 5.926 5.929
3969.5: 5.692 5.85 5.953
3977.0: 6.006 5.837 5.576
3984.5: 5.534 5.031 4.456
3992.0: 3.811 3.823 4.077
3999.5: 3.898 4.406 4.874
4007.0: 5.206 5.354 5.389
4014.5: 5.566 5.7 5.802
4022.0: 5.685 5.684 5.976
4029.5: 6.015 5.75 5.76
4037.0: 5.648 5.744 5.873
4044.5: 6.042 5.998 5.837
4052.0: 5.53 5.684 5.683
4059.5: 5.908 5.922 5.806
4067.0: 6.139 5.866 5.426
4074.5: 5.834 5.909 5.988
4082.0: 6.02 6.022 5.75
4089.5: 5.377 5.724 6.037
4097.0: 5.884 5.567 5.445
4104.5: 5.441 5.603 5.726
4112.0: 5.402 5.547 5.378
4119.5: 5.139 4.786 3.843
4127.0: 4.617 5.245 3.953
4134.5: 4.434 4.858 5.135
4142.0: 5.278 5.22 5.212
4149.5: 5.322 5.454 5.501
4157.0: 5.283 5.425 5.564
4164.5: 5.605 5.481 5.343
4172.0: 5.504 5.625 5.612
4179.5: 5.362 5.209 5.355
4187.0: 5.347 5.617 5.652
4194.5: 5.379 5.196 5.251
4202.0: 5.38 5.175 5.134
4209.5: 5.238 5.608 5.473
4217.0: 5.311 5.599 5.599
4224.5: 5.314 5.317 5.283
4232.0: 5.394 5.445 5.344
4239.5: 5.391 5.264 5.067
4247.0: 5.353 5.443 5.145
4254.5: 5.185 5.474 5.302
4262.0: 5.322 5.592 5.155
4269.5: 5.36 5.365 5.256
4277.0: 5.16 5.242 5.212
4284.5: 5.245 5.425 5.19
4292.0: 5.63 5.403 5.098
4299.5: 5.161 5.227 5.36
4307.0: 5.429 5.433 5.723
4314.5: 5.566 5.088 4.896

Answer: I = 4.61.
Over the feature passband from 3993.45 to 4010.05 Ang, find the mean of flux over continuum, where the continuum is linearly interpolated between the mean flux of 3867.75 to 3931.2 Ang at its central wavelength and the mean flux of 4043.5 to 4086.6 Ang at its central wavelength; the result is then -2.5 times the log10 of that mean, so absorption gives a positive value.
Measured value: 0.26 mag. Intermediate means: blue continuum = 5.53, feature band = 4.49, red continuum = 5.86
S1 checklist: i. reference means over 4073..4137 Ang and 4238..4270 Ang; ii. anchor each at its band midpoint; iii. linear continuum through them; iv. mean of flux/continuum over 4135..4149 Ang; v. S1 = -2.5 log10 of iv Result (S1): 0.05 mag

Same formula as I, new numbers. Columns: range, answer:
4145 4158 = 5.35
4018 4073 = 5.81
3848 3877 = 4.98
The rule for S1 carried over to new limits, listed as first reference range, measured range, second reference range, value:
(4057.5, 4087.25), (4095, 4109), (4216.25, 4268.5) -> 0.03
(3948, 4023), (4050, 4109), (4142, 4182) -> -0.08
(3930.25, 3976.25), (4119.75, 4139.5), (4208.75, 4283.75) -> 0.19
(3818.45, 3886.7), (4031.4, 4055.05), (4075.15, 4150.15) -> -0.09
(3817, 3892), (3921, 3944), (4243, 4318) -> -0.07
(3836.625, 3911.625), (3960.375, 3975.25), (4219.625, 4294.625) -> -0.06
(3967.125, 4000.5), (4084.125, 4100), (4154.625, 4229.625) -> -0.10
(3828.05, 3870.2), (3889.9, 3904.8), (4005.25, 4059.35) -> -0.14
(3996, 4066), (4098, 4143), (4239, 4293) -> 0.08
